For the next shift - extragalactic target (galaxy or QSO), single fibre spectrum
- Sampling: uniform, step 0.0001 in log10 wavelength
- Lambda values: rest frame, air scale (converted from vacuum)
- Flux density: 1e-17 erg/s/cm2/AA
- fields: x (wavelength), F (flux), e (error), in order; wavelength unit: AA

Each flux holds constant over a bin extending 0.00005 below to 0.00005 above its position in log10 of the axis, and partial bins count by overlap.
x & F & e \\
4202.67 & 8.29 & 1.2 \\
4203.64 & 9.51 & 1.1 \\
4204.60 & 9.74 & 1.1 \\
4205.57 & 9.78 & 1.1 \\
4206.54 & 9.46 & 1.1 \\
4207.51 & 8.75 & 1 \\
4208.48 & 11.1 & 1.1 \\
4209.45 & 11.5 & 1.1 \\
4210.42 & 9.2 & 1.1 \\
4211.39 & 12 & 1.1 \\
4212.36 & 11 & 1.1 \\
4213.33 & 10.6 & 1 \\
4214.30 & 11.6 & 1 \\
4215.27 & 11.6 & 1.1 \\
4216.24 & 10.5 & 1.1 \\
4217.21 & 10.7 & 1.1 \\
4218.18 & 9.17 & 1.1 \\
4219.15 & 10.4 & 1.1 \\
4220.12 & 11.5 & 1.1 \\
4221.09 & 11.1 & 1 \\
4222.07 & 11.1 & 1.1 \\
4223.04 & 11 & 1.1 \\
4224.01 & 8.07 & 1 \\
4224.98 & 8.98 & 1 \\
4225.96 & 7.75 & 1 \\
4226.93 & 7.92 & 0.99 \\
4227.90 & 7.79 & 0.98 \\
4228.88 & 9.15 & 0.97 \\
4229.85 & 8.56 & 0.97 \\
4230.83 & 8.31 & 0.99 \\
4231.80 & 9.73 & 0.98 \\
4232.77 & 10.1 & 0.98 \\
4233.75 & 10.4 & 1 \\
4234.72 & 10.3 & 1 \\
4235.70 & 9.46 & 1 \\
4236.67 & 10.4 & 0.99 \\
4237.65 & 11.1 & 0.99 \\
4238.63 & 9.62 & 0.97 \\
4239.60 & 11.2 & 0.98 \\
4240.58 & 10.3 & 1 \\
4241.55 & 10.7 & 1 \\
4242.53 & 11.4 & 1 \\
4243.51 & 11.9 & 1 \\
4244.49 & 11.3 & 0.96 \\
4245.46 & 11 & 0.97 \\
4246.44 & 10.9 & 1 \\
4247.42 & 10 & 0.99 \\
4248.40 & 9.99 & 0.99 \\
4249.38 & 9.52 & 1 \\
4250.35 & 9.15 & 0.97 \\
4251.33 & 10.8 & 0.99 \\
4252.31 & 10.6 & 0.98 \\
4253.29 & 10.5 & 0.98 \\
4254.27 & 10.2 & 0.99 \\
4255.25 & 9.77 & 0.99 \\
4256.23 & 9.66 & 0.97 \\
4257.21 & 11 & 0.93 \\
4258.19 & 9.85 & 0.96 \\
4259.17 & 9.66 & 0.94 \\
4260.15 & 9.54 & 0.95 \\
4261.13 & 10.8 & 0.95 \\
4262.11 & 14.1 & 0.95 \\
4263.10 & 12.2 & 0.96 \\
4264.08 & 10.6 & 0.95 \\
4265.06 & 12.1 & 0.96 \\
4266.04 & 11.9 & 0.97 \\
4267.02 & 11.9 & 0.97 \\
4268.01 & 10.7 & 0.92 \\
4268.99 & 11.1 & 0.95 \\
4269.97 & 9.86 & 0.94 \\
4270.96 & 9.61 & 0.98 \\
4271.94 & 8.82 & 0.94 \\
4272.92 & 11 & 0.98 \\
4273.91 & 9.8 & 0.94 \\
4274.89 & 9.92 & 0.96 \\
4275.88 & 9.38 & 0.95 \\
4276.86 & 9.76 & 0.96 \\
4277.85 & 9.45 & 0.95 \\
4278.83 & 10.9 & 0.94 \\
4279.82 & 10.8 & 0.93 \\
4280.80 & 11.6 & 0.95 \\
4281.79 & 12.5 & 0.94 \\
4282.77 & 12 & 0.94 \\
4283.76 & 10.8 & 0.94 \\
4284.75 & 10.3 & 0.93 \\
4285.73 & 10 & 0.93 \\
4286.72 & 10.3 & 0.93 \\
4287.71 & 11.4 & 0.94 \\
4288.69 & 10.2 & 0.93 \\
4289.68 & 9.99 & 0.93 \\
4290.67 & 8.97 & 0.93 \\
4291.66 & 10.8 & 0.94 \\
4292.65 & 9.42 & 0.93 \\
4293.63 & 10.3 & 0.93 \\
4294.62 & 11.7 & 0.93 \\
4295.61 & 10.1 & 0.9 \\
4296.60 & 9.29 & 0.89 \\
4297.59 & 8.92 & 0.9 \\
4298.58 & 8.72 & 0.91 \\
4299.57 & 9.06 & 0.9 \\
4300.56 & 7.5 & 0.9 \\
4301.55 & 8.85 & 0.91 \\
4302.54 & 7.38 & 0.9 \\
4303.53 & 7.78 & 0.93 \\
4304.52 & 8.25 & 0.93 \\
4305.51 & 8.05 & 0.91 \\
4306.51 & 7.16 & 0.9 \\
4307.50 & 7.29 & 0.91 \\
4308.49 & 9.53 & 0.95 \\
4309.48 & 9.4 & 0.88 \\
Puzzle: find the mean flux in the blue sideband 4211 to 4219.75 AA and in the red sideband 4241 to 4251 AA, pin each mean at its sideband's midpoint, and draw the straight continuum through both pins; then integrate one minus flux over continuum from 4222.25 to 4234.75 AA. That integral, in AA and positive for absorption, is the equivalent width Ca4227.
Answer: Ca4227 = 1.9 AA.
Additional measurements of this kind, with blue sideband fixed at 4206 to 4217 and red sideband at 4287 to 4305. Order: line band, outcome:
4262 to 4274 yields -1.5 AA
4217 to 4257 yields 0.9 AA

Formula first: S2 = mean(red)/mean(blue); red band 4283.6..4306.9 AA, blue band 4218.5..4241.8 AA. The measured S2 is 1.0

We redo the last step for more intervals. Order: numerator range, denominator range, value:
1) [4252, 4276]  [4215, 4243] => 1.07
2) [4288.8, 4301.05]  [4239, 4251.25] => 0.90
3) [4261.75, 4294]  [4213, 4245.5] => 1.05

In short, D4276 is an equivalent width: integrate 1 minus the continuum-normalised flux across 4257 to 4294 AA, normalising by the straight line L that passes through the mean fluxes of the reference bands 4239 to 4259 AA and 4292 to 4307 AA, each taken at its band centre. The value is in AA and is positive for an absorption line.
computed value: -3.83 AA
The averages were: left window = 10.5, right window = 8.85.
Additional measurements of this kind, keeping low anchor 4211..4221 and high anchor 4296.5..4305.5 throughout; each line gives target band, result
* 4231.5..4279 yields -3.8 AA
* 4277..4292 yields -3.0 AA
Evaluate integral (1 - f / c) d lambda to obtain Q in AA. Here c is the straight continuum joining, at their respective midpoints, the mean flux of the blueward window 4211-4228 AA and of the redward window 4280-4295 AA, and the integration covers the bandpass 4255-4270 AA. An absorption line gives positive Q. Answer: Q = -0.7 AA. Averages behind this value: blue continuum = 10.2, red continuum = 10.7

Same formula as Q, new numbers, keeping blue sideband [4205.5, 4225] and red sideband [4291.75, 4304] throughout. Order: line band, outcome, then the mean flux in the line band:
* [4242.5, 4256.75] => -0.70 AA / 10.4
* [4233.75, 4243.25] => -0.40 AA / 10.5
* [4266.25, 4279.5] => -0.92 AA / 10.2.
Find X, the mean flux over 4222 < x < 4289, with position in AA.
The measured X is 10.3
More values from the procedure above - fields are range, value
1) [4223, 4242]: 9.51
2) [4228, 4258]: 10.2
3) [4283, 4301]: 9.91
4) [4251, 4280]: 10.5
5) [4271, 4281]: 10.1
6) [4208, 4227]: 10.4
